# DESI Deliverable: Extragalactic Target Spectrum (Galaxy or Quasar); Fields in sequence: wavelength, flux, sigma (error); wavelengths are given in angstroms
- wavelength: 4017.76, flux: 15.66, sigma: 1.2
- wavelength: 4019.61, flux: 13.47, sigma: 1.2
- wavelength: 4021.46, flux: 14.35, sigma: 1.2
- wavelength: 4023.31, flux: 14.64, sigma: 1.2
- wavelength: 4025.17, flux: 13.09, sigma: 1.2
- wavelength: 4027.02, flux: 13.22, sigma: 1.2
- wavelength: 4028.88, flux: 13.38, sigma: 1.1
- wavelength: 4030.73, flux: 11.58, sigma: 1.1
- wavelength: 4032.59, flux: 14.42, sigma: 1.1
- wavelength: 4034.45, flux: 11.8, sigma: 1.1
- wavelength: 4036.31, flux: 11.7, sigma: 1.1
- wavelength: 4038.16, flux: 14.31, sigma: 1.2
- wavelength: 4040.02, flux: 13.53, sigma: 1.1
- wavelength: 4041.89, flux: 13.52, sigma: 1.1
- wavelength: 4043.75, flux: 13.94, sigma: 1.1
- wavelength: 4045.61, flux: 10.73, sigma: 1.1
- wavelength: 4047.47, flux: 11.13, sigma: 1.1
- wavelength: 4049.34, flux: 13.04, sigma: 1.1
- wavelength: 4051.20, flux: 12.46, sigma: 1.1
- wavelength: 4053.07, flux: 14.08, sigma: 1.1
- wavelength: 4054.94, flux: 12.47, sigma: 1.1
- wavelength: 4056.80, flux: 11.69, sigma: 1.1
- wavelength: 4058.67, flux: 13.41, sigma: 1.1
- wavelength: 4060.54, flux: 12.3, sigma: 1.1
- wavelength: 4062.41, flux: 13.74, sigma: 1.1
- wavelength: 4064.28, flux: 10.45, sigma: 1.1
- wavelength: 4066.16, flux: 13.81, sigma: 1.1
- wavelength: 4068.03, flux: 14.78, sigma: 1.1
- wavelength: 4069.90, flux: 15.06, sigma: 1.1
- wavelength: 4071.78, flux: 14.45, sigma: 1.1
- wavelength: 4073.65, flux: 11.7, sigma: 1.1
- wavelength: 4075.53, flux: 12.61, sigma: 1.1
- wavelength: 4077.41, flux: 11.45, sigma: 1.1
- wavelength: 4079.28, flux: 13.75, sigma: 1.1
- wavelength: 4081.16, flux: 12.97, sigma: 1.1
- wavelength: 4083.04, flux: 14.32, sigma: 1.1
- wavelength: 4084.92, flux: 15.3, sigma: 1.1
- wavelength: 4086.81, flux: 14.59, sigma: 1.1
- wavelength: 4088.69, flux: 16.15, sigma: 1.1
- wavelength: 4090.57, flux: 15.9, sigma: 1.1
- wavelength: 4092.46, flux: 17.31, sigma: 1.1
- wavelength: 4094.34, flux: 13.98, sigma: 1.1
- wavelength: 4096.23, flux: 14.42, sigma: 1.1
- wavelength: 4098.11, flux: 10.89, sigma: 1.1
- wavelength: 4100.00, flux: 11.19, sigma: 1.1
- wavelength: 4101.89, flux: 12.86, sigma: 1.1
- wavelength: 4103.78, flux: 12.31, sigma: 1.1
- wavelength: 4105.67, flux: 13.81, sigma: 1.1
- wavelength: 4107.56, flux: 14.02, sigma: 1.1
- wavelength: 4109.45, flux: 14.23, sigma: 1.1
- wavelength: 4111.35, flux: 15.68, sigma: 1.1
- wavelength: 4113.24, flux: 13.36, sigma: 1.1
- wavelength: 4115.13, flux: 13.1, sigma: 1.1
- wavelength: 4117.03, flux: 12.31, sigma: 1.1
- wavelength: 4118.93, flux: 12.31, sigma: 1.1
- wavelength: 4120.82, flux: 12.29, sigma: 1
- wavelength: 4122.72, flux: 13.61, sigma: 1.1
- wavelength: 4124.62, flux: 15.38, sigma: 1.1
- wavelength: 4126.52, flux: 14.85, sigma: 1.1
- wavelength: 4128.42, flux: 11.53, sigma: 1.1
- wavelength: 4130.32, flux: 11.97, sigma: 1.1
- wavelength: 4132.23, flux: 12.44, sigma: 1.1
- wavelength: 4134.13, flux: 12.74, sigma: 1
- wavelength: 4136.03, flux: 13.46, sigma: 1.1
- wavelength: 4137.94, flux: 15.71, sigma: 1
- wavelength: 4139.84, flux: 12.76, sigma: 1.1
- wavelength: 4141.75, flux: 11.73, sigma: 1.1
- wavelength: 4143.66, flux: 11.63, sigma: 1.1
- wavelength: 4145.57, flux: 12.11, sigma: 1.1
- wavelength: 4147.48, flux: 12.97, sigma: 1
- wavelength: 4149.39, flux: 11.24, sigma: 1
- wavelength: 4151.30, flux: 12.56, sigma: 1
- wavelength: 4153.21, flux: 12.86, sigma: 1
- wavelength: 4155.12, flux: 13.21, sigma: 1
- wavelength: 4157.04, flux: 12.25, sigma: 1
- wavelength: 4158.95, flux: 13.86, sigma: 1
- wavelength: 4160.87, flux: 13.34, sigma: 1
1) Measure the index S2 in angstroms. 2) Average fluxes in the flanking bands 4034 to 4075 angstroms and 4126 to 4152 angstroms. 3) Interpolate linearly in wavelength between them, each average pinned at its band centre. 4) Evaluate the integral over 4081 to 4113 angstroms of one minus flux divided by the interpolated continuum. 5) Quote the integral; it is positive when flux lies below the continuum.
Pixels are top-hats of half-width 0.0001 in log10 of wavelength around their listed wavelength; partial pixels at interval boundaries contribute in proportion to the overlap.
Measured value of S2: -3.3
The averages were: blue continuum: 12.9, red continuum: 12.7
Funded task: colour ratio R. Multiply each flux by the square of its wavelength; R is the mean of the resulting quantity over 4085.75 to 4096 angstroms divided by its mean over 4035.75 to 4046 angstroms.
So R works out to 1.2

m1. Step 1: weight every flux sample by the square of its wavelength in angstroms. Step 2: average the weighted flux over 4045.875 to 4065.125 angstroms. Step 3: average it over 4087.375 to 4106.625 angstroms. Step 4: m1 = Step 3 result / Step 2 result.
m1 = 1.14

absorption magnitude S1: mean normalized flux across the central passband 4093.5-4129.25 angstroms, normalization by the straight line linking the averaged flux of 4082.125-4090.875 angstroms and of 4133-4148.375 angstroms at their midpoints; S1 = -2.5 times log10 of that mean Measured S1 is 0.07 mag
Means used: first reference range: 15.2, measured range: 13.3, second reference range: 12.9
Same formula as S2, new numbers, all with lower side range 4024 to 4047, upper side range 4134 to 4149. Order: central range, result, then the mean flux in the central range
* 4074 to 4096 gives -2.5 angstroms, 14.3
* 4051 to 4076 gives -0.4 angstroms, 13.1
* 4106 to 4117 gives -0.9 angstroms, 13.9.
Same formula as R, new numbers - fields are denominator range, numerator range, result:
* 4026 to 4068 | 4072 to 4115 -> 1.10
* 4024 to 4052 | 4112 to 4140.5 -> 1.08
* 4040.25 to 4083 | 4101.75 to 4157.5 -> 1.04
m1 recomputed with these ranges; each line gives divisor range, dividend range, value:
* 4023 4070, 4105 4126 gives 1.09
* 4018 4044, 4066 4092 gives 1.08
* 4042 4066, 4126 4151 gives 1.05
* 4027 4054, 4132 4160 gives 1.05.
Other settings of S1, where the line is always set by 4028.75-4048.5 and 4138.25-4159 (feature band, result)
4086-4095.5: -0.23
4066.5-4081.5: -0.06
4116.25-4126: -0.06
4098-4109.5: -0.02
